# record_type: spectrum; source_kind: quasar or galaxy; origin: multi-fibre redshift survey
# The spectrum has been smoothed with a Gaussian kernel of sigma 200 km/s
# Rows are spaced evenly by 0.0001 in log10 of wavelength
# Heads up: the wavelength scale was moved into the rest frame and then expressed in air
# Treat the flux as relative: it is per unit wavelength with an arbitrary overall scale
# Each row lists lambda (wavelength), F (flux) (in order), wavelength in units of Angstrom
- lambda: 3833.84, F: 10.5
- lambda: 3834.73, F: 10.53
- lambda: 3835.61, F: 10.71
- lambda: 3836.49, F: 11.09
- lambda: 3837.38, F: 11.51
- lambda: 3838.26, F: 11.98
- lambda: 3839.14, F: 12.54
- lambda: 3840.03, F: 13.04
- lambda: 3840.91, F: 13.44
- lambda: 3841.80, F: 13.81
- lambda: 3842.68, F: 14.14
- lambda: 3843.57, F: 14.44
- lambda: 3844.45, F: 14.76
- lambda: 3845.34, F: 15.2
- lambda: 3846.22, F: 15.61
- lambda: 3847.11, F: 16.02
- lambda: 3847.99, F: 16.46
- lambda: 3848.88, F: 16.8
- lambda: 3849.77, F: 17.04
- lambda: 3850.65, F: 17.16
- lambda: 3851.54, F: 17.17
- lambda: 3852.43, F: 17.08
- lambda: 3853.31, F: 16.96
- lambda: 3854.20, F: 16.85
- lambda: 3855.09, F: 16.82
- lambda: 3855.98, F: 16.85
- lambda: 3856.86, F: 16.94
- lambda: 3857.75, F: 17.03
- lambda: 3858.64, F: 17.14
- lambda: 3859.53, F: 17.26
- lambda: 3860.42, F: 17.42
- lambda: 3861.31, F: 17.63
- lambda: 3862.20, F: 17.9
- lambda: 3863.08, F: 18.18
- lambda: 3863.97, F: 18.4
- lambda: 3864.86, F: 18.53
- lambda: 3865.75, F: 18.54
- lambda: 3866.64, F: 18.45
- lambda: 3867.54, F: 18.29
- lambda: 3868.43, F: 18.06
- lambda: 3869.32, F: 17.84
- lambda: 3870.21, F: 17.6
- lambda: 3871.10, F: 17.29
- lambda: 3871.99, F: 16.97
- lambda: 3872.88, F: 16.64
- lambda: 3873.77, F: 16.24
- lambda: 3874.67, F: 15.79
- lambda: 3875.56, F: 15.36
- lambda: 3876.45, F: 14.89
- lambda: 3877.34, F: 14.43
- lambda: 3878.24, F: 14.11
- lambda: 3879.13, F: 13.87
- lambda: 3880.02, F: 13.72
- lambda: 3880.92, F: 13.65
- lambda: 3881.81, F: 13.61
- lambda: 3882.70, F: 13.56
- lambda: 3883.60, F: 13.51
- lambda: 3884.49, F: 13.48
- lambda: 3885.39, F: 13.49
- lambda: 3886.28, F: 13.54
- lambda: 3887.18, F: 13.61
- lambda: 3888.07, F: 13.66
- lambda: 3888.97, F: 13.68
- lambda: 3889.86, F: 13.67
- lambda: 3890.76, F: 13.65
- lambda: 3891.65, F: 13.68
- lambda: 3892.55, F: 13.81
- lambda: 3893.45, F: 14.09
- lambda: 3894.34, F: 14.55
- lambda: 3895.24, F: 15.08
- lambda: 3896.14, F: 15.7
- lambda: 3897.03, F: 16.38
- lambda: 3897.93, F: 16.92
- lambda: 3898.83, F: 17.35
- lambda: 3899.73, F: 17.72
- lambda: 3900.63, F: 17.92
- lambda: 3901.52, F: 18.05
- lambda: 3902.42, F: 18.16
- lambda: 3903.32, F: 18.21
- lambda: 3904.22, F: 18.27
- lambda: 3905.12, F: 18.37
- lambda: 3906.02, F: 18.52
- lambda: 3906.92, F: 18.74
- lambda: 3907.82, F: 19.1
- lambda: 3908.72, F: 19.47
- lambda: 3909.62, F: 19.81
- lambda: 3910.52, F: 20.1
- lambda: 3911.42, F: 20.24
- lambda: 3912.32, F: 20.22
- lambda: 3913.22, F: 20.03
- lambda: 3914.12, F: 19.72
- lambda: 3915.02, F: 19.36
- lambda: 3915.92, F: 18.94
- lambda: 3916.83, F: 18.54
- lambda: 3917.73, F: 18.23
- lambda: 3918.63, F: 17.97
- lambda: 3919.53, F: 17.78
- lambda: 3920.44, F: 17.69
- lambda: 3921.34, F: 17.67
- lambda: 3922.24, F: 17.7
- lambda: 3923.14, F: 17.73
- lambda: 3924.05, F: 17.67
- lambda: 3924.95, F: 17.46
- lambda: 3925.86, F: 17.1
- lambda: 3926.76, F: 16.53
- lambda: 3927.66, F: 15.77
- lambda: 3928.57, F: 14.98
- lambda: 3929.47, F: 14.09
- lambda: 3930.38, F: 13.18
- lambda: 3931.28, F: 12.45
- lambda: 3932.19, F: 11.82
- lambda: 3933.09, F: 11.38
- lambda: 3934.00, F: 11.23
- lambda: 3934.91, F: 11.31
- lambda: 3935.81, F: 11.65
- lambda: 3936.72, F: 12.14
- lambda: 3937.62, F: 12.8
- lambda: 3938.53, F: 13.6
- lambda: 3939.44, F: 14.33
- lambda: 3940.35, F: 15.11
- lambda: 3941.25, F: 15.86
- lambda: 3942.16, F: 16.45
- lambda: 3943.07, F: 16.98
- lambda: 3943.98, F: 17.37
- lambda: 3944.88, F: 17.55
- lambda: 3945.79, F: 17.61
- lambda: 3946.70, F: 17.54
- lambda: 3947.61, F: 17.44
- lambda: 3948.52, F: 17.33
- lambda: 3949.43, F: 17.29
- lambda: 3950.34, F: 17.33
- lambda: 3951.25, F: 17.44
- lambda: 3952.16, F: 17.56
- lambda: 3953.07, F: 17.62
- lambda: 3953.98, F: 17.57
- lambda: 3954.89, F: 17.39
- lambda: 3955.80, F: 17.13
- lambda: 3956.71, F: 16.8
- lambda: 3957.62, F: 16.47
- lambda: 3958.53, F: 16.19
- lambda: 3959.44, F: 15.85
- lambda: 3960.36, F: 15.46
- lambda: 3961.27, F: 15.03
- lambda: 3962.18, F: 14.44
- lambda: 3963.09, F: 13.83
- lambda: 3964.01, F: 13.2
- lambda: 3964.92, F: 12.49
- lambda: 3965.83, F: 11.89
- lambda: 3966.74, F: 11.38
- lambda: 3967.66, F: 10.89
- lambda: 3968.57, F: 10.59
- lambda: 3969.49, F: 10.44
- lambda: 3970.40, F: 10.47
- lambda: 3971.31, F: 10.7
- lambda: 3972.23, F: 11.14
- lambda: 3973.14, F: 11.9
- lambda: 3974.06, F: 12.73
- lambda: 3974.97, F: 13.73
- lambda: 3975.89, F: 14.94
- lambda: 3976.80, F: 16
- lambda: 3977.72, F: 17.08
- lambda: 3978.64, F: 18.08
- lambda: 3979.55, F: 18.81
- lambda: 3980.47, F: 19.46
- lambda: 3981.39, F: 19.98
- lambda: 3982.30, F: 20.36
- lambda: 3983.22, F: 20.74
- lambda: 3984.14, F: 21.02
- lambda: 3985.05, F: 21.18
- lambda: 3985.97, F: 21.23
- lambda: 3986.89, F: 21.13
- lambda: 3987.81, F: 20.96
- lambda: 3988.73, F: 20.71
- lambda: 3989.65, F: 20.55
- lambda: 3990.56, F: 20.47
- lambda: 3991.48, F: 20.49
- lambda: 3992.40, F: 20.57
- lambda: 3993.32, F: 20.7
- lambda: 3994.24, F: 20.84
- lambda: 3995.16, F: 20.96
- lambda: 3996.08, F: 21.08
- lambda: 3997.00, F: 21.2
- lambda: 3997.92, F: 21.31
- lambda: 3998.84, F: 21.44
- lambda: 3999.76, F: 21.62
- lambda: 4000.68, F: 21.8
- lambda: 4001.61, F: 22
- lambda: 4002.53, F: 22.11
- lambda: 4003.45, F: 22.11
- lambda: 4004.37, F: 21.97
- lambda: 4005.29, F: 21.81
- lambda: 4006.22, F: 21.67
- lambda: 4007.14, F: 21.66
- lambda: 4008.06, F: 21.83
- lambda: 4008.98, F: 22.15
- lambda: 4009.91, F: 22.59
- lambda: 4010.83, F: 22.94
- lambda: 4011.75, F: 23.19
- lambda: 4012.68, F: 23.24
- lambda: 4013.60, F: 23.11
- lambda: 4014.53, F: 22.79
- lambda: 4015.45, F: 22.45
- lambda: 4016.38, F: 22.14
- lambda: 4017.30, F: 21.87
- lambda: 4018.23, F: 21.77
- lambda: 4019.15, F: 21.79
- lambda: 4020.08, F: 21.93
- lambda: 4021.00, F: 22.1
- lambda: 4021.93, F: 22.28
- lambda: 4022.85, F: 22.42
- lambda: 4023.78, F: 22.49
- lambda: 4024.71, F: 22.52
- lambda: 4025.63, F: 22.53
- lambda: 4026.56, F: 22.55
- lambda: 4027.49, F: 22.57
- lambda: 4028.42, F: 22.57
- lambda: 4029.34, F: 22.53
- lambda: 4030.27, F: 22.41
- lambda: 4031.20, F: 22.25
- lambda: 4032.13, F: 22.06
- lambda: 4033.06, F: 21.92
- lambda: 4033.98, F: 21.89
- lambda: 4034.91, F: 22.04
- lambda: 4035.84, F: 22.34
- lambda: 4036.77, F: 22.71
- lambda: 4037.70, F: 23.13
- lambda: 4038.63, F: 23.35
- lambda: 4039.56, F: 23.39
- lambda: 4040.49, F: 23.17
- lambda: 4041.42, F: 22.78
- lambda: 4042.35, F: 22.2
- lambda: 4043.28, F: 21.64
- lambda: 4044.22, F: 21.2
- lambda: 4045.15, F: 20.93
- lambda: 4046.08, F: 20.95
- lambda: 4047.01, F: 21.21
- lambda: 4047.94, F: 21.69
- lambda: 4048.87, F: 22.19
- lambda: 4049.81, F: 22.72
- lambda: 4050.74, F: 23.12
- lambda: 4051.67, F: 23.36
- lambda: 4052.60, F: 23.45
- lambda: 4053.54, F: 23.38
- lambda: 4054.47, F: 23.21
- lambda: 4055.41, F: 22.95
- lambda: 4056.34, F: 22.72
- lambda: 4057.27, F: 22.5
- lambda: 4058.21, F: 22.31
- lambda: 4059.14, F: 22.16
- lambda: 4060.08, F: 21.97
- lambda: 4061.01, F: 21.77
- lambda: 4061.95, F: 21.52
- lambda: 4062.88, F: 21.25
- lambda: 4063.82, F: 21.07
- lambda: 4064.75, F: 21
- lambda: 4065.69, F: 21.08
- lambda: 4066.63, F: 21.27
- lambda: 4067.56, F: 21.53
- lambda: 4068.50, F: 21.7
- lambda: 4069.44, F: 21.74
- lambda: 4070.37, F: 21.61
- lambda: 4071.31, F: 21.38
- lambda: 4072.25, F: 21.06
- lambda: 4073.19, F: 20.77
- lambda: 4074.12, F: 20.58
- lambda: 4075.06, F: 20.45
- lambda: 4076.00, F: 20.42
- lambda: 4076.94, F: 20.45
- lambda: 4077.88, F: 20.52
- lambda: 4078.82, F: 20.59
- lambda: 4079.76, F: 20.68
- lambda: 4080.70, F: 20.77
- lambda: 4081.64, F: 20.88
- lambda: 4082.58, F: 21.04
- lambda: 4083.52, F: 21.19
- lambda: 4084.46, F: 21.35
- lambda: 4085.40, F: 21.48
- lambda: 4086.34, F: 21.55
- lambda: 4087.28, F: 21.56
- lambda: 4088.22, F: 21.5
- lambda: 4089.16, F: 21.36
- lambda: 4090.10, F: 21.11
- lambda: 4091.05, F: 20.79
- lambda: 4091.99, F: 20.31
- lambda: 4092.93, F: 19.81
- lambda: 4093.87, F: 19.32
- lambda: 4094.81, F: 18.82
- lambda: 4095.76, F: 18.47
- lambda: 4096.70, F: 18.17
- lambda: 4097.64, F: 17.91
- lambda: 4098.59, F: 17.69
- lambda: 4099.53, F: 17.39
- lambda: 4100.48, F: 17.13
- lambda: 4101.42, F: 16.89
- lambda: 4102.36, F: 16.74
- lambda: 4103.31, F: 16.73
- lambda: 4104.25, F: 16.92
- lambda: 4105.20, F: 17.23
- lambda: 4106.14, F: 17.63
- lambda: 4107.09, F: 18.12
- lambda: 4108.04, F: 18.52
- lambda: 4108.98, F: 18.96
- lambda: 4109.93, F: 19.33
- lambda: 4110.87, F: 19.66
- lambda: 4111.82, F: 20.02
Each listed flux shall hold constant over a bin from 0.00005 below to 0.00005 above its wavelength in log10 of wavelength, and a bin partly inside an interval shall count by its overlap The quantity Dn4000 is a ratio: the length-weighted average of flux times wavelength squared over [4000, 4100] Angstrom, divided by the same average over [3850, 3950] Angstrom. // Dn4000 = 1.43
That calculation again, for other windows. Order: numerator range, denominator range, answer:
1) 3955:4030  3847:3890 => 1.27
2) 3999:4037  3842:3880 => 1.45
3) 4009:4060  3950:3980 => 1.59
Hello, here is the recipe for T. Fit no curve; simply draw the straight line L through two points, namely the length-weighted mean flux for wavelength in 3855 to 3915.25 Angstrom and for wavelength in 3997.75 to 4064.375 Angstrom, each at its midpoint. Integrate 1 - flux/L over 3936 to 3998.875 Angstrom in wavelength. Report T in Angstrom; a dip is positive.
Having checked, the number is 9.84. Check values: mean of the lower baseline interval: 16.6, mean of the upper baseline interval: 22.3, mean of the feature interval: 16.7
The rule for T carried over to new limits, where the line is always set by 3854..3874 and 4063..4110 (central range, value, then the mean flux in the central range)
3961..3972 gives 3.9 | 12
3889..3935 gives 3.3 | 16.8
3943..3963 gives 1.8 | 16.8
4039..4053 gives -2.0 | 22.3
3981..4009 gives -3.4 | 21.2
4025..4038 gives -2.1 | 22.4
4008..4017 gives -1.7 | 22.7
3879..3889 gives 2.3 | 13.6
